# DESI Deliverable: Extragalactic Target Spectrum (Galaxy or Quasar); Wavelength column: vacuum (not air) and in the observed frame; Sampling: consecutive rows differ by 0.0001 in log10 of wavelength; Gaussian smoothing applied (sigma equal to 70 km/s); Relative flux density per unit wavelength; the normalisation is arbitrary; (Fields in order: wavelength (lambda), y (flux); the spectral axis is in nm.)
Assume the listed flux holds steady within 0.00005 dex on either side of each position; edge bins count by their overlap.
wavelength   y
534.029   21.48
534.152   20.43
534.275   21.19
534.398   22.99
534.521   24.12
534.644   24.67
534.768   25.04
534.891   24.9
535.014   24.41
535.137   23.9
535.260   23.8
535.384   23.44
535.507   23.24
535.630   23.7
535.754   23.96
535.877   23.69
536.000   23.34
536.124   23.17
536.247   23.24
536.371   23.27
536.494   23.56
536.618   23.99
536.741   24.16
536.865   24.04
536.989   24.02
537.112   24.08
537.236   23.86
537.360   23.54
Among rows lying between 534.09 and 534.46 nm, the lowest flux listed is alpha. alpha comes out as 20.43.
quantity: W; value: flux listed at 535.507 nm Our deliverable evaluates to 23.24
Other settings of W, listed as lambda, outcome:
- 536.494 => 23.56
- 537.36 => 23.54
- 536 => 23.34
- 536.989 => 24.02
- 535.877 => 23.69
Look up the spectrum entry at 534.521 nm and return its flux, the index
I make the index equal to 24.12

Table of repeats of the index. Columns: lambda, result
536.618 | 23.99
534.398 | 22.99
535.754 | 23.96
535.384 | 23.44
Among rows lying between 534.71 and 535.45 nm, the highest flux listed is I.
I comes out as 25.04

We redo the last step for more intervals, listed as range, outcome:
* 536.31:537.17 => 24.16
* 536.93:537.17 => 24.08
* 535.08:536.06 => 23.96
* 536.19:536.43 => 23.27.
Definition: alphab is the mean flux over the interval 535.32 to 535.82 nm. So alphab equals 23.6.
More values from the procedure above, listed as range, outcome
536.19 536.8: 23.6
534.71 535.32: 24.4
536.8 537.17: 24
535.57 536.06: 23.7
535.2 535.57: 23.5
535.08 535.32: 23.9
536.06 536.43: 23.2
